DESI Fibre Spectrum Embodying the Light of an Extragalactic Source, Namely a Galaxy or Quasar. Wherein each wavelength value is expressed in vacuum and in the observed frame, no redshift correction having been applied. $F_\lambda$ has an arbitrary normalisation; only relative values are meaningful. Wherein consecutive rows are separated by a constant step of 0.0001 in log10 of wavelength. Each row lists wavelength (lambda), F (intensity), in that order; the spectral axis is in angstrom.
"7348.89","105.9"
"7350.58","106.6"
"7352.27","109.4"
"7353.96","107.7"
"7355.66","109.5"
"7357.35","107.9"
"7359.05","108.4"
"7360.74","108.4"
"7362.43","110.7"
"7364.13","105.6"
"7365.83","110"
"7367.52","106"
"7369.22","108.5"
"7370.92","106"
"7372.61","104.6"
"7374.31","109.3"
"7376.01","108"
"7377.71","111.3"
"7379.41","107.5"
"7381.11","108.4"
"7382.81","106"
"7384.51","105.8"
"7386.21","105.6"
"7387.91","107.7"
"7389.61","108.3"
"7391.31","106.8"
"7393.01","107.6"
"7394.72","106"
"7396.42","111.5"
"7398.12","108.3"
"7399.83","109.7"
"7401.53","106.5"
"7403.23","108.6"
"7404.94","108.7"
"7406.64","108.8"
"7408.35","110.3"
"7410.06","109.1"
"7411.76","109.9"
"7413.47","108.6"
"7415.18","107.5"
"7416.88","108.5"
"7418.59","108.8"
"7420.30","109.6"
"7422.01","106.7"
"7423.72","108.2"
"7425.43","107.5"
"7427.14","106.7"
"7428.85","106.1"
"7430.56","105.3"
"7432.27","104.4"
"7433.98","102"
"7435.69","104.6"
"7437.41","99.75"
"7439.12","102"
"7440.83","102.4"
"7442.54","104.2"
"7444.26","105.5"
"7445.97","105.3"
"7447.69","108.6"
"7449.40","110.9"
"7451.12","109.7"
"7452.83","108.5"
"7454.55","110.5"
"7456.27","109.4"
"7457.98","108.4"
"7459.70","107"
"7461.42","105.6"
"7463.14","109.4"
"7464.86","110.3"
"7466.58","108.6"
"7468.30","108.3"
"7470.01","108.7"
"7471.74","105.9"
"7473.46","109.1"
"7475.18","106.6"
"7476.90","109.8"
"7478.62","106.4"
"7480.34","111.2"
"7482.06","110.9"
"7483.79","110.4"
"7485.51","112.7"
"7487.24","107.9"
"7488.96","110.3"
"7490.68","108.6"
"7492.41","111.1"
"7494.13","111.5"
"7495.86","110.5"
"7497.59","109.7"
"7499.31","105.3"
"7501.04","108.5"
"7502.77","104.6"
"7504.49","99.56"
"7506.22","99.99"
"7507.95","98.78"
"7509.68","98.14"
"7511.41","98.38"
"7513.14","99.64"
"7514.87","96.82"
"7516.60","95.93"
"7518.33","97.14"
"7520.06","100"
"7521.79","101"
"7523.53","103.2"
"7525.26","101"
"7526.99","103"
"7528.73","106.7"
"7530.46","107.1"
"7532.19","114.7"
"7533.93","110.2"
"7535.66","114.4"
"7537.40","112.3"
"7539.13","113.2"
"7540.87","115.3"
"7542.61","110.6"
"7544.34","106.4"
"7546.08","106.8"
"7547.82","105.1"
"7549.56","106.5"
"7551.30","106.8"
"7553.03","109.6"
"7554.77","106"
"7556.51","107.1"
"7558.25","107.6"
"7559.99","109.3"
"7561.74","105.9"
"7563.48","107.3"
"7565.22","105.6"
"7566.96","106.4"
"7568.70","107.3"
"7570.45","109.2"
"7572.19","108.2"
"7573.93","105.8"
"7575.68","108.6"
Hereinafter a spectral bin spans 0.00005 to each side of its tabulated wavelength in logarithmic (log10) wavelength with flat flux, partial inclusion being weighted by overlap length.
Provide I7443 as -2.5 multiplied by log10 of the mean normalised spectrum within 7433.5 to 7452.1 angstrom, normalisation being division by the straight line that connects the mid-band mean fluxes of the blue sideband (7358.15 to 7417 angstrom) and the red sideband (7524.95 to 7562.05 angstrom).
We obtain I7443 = 0.03 mag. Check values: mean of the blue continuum 108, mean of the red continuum 109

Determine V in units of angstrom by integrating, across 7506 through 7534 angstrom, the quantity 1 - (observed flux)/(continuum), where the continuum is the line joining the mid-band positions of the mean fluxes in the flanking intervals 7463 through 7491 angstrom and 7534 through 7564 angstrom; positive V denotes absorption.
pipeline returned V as 1.9 angstrom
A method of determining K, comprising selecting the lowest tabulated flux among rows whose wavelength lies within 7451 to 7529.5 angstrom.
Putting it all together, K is 95.93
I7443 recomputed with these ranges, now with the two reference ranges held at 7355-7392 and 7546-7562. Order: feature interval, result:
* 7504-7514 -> 0.09 mag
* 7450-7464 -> -0.01 mag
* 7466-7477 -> -0.01 mag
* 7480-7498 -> -0.03 mag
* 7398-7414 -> -0.01 mag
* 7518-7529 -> 0.06 mag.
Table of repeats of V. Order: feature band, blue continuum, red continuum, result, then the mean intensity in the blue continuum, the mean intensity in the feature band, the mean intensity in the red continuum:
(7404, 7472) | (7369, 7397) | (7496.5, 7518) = -1.6 angstrom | 108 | 107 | 101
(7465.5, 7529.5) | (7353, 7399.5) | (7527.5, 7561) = 2.0 angstrom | 108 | 105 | 109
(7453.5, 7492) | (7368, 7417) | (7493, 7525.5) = -1.8 angstrom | 108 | 109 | 102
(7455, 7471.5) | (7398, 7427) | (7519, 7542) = 0.0 angstrom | 108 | 108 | 108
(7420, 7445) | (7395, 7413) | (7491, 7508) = 0.8 angstrom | 109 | 105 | 106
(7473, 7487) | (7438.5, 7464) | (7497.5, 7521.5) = -0.8 angstrom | 107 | 110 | 101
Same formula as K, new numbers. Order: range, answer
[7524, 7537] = 101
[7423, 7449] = 99.75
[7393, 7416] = 106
